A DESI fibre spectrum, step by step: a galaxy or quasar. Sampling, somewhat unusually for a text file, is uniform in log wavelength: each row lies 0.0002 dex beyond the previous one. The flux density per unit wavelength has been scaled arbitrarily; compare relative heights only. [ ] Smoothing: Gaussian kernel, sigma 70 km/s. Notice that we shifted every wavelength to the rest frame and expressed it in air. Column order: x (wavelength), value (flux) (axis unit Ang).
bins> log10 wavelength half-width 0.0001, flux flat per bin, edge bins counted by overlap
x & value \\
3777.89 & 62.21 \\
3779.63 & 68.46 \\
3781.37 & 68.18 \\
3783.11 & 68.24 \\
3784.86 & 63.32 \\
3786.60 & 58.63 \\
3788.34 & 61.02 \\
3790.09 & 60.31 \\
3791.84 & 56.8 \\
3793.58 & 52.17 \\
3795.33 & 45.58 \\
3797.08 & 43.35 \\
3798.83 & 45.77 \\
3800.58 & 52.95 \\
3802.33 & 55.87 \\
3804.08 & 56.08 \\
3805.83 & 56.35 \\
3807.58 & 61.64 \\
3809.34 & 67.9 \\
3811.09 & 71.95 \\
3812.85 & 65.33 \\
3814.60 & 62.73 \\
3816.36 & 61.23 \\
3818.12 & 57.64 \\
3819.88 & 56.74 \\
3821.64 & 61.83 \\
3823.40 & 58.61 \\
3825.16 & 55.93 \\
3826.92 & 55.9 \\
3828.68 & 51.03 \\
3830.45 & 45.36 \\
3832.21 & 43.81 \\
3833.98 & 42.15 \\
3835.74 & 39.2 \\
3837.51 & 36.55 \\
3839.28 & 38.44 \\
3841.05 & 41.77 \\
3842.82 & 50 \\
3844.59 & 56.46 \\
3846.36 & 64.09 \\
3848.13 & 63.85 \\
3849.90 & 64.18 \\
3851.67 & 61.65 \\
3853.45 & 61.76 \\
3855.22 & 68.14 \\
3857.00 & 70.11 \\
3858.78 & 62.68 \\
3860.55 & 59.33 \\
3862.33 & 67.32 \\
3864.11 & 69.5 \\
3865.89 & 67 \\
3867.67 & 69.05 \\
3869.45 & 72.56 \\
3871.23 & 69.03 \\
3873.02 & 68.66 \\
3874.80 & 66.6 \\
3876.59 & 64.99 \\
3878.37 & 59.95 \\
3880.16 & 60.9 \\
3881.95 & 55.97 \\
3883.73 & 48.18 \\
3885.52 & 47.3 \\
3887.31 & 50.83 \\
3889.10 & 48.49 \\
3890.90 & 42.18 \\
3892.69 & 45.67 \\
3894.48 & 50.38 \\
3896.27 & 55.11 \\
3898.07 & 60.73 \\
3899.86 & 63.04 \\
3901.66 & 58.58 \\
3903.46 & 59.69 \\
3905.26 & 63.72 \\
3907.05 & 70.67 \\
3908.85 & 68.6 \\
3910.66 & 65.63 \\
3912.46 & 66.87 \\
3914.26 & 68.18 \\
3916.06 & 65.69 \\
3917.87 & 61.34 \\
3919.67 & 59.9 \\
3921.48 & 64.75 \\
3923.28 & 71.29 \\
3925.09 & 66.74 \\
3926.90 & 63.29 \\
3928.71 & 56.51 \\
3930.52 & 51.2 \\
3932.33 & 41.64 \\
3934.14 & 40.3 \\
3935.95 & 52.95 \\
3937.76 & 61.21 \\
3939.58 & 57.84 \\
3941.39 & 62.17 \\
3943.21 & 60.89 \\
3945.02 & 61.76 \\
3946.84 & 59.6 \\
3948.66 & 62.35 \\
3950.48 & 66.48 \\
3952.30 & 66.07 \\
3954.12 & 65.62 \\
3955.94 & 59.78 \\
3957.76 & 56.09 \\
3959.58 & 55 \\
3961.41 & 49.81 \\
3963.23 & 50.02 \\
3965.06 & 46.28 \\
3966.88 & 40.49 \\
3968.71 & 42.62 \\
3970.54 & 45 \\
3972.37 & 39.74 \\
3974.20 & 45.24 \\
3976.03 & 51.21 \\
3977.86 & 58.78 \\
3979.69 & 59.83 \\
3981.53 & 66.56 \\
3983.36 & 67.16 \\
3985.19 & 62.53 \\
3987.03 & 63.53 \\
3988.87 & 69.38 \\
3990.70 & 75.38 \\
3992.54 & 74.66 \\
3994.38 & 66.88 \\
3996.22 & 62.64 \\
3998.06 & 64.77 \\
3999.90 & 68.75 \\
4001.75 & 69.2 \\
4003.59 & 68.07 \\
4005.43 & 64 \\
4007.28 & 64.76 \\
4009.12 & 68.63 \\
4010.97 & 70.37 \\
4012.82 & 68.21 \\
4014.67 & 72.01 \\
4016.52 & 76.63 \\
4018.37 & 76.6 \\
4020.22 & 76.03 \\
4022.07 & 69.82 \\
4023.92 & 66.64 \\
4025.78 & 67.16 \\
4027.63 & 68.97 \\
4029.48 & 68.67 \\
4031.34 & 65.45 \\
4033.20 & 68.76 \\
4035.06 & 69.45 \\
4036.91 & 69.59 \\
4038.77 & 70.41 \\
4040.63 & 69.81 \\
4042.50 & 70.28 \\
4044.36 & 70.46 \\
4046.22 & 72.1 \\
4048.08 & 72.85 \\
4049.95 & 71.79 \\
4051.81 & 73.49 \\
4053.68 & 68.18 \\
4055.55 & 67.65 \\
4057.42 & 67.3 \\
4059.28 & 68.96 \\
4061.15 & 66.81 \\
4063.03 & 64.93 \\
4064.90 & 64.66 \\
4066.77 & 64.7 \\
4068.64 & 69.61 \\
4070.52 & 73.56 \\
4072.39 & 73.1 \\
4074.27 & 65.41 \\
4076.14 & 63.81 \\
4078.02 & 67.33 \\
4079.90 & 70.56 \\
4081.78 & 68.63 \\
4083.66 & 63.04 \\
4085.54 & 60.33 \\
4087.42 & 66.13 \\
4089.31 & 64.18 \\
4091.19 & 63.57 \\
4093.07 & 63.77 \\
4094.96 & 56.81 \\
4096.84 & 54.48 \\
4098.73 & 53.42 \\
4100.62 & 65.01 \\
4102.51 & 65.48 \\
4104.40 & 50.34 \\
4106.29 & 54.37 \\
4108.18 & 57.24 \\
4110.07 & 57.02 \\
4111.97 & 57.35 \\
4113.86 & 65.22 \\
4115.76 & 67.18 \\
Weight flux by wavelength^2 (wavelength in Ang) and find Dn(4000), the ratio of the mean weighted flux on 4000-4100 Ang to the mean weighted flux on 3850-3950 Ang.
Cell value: 1.2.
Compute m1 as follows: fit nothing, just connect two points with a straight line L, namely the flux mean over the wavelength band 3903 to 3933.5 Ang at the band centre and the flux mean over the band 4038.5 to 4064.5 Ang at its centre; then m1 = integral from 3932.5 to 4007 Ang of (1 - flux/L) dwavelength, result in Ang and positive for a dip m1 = 7.3 Ang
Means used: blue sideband 62.5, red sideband 69.5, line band 58.9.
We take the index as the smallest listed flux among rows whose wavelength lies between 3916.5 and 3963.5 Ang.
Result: 40.3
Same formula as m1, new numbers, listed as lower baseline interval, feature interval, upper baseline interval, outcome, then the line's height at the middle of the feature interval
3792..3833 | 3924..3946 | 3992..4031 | 2.59 Ang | 64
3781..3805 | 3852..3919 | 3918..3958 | -3.65 Ang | 58.3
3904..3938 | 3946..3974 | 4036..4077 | 4.37 Ang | 63.4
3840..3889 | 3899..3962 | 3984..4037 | 3.79 Ang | 64.7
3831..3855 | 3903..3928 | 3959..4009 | -4.53 Ang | 55.4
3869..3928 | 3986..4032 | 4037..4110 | -3.85 Ang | 63.8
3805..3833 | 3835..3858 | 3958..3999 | 1.16 Ang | 58.2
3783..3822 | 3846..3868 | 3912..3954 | -2.27 Ang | 59.1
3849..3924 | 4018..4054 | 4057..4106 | -3.71 Ang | 63.7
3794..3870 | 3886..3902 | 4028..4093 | 2.04 Ang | 60.1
